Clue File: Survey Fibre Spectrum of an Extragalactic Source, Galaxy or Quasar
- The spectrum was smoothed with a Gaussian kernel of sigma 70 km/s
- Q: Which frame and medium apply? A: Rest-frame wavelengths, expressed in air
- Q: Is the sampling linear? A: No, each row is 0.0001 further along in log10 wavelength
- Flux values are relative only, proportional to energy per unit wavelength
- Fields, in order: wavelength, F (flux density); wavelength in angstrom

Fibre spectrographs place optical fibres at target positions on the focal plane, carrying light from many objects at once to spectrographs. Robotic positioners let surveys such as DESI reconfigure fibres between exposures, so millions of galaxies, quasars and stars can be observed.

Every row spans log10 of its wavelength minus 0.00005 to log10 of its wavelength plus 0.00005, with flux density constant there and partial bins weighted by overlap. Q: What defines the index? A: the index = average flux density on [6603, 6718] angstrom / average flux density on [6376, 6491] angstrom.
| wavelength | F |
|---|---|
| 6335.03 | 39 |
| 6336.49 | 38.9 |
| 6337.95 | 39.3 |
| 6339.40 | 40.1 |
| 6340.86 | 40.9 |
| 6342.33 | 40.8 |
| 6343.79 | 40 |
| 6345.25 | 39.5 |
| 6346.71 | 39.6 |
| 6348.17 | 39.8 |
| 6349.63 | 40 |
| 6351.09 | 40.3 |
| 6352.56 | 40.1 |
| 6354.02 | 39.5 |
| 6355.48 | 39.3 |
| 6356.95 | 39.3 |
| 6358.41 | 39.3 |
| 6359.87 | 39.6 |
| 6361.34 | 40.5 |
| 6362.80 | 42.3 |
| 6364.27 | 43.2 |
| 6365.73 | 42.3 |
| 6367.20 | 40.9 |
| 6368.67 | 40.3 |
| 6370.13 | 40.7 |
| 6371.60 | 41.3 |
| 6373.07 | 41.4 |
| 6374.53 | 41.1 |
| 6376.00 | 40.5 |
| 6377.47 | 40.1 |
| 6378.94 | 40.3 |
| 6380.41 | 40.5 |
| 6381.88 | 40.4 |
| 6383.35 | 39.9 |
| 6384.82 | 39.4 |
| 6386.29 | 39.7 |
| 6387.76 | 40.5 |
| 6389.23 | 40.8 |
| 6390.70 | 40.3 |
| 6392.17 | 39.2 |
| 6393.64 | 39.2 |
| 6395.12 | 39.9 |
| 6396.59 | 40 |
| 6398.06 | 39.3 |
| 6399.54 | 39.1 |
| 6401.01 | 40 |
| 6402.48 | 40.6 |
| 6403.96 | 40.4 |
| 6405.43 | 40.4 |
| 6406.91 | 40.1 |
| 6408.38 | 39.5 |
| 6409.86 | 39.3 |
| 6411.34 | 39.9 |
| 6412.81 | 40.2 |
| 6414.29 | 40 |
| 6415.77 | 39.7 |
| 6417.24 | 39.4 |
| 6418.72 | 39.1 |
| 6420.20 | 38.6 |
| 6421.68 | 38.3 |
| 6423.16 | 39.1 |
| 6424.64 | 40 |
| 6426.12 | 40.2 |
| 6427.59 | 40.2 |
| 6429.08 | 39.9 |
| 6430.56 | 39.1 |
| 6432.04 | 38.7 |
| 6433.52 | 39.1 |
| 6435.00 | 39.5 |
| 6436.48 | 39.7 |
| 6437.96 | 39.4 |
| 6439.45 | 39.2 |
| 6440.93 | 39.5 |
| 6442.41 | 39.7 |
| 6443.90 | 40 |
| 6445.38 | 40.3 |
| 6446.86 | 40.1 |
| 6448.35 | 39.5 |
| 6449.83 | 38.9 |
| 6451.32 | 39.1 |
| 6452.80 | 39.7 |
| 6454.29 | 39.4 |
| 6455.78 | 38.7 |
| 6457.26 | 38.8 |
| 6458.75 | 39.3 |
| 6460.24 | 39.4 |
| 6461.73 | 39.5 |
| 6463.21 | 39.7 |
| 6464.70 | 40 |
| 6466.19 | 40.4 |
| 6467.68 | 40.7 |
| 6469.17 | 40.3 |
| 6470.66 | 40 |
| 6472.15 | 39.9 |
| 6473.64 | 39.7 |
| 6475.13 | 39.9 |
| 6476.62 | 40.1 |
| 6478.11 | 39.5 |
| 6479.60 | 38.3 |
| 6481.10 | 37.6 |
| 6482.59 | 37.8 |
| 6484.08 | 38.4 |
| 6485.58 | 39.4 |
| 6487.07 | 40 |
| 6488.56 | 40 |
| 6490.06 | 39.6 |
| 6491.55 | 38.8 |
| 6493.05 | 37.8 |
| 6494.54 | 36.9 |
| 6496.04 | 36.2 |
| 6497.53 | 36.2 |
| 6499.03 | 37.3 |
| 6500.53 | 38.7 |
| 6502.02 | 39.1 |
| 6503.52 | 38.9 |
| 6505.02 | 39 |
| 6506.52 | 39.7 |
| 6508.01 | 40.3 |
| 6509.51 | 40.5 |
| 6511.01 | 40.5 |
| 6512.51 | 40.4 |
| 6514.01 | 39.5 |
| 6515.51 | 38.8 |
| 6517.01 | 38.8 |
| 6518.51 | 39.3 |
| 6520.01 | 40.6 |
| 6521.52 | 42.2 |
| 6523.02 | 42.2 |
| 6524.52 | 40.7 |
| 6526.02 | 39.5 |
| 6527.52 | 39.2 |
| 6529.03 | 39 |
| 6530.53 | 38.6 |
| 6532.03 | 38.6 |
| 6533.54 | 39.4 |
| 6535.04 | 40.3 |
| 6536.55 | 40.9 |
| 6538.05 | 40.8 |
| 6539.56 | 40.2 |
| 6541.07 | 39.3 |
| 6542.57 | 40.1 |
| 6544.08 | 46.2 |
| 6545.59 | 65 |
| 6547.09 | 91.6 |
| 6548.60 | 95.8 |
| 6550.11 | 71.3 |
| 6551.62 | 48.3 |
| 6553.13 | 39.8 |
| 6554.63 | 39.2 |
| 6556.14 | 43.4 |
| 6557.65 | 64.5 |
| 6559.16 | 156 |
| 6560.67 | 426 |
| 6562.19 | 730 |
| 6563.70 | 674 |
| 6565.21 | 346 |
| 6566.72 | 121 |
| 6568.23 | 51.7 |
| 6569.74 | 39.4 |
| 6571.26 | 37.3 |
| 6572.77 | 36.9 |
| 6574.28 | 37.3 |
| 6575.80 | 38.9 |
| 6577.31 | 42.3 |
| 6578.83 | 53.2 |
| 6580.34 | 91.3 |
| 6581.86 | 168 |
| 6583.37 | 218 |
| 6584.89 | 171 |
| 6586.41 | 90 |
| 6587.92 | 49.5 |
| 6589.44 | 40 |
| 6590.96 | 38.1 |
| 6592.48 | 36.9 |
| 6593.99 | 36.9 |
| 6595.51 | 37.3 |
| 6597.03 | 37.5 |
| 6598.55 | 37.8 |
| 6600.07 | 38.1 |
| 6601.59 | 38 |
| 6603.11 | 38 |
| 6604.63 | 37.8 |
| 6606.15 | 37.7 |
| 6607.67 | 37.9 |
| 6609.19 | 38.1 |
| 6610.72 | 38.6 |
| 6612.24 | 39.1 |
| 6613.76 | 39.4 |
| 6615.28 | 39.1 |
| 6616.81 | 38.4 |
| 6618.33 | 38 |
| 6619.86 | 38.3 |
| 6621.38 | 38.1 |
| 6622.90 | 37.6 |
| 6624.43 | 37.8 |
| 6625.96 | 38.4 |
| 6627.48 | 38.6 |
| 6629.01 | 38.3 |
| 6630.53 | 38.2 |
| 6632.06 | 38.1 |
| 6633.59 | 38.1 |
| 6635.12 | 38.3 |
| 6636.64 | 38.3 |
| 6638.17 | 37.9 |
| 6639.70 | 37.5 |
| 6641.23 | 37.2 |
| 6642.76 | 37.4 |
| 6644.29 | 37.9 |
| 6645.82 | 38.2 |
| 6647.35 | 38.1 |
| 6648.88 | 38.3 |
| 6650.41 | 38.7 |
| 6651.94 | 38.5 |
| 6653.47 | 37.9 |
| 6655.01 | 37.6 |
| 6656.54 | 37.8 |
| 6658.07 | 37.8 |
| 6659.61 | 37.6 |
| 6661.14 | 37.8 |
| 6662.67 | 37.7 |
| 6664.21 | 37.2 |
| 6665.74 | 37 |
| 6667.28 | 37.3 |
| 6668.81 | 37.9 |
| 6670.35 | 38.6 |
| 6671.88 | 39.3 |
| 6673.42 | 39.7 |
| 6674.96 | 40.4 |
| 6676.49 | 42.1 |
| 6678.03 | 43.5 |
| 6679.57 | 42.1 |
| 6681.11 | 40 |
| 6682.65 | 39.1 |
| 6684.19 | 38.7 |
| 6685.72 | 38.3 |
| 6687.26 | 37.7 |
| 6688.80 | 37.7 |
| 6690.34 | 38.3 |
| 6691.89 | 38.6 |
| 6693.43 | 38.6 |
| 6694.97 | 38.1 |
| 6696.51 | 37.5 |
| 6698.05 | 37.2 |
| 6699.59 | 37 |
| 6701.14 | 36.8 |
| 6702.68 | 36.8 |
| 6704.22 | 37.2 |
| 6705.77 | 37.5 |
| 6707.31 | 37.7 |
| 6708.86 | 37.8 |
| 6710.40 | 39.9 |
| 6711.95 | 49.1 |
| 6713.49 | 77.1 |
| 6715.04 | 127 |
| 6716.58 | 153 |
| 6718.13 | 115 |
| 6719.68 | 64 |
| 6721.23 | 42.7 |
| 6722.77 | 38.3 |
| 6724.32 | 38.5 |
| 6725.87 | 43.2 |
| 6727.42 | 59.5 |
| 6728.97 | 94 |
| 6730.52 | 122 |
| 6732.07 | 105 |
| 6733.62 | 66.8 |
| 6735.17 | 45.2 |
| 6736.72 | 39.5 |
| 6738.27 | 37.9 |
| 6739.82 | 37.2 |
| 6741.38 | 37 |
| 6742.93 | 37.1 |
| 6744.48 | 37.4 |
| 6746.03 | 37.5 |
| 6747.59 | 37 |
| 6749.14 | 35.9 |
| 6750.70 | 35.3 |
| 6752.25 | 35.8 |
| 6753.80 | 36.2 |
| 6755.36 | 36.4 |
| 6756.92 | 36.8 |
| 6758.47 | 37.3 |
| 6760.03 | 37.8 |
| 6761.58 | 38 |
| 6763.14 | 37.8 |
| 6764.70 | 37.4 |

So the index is 1.1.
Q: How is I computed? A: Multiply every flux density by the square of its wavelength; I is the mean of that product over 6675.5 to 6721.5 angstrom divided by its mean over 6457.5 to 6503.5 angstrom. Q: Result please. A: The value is 1.39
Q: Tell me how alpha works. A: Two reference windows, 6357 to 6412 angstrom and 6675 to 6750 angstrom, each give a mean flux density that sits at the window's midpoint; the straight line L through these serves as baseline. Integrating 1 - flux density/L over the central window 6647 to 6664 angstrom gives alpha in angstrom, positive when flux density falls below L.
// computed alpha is 3.9 angstrom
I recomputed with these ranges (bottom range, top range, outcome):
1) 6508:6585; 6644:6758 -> 0.51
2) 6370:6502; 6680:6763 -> 1.37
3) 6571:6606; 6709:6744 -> 1.09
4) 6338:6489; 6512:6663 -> 1.82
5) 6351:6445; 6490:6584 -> 2.21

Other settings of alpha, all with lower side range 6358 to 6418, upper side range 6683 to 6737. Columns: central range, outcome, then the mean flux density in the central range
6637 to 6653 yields 4.5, 38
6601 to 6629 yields 7.2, 38.3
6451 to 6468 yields 1.7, 39.5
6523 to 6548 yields 1.3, 45.2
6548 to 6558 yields -1.7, 56.6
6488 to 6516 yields 4.3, 38.8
